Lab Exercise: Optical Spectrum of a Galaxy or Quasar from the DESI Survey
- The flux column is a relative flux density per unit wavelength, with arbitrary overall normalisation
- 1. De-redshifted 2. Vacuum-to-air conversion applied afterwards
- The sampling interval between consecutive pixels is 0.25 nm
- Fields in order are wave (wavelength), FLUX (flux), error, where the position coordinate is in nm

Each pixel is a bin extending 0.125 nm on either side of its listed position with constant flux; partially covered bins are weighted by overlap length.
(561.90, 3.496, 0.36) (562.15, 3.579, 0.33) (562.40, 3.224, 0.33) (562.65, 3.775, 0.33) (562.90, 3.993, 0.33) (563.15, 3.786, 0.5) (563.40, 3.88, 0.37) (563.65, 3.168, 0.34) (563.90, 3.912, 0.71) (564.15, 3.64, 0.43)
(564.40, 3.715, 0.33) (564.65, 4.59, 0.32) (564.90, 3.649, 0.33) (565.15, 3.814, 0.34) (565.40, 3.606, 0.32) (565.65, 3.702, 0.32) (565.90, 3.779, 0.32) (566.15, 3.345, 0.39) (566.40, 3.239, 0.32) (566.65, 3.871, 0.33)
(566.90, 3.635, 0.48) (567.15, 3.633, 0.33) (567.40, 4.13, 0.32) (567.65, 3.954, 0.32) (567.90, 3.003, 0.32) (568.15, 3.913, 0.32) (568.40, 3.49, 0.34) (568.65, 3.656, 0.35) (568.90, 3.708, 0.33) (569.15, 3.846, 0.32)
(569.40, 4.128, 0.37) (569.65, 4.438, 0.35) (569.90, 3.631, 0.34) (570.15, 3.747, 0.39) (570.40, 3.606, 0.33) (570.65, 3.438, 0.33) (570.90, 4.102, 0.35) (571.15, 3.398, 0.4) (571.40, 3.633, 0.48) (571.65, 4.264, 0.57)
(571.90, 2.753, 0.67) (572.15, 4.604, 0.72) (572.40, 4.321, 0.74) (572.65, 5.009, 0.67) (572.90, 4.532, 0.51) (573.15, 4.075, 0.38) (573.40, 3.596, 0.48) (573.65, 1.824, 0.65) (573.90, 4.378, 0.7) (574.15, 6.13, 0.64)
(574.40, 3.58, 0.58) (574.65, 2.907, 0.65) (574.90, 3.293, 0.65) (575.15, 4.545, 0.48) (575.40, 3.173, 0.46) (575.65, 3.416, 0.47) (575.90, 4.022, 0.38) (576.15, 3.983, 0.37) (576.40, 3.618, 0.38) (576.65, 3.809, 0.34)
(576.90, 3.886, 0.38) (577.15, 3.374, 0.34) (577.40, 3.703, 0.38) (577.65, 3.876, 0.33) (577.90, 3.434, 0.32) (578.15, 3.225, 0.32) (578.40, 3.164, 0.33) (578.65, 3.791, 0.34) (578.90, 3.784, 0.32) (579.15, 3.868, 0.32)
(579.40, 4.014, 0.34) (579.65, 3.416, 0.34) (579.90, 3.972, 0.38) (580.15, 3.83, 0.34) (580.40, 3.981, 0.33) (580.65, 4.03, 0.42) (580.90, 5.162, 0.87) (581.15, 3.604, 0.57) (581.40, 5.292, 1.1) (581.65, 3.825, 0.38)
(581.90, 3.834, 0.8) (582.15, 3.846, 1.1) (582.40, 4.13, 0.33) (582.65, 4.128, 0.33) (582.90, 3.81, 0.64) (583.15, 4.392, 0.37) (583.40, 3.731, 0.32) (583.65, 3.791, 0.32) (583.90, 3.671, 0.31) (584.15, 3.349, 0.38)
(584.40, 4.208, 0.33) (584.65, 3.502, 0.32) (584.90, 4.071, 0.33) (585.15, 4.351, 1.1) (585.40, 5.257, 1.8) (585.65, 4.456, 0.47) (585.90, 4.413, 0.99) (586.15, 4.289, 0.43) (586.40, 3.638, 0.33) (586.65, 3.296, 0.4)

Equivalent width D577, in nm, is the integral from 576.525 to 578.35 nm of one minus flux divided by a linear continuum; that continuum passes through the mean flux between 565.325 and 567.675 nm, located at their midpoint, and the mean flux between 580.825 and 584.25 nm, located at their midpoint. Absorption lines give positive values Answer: 0.15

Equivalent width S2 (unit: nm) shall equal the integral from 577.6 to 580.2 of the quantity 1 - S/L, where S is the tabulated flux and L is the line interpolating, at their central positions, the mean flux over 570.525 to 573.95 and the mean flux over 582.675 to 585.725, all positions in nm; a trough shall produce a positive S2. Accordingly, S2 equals 0.19 nm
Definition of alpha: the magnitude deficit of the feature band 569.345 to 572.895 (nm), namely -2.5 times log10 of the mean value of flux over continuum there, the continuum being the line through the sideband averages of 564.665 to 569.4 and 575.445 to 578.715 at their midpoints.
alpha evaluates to -0.08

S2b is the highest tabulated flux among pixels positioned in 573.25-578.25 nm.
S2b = 6.13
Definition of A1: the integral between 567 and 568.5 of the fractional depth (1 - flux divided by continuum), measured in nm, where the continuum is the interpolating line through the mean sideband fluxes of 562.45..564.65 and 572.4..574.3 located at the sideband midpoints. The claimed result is 0.10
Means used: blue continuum 3.76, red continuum 4.22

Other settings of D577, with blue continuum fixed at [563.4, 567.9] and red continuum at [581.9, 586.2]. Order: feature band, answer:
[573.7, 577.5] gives 0.09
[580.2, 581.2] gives -0.05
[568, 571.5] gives 0.03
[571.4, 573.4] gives -0.16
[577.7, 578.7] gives 0.14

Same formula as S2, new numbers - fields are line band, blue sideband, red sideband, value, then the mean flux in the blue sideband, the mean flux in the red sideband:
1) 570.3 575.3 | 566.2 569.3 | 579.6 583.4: -0.10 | 3.67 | 4.09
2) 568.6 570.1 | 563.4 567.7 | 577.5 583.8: -0.05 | 3.73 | 3.92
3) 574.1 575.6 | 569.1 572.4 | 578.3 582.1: 0.04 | 3.83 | 3.97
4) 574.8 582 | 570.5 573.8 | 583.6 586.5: 0.23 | 3.81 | 4.09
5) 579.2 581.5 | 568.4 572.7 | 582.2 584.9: -0.15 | 3.87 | 3.88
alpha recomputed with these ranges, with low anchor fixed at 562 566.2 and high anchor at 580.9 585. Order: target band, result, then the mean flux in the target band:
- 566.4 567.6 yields -0.001 mag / 3.77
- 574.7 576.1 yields 0.062 mag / 3.66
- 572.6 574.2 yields -0.066 mag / 4.09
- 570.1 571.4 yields 0.047 mag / 3.65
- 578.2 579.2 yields 0.093 mag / 3.6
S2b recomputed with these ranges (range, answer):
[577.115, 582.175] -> 5.292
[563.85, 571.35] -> 4.59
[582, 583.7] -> 4.392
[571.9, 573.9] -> 5.009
